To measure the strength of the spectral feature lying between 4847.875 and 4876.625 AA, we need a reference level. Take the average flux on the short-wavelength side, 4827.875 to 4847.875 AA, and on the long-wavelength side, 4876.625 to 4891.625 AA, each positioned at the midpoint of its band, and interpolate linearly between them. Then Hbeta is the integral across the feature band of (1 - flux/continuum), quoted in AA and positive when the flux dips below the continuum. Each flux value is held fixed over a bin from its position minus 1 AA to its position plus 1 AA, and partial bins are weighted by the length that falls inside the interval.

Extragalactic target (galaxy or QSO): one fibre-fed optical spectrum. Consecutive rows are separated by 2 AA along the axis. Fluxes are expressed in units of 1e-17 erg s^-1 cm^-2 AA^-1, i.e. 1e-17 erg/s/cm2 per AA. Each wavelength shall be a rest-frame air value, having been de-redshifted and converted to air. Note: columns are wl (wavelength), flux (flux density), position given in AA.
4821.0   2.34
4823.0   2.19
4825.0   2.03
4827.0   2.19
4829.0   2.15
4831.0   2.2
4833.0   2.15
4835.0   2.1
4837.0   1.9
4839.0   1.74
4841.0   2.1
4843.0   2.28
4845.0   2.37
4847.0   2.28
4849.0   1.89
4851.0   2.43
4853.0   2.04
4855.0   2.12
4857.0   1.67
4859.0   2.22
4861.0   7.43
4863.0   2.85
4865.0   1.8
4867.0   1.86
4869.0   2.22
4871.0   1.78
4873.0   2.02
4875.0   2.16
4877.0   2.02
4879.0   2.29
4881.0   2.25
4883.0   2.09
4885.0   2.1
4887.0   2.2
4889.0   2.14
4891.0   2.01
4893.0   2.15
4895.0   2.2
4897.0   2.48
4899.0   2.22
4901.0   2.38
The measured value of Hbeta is -4.3 AA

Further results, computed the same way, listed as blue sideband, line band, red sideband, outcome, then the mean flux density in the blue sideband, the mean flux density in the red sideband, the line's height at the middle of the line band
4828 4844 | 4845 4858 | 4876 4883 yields 0.1 AA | 2.08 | 2.17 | 2.11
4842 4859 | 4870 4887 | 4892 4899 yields 1.0 AA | 2.14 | 2.27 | 2.22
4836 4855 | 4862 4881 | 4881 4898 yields 0.3 AA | 2.11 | 2.18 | 2.15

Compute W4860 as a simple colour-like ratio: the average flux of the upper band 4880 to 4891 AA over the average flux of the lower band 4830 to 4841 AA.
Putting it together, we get 1.06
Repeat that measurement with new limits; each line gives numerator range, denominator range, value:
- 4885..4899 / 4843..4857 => 1.02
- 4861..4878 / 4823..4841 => 1.16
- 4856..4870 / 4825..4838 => 1.36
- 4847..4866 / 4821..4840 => 1.29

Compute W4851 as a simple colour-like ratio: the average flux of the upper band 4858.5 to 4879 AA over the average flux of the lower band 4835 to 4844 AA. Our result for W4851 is 1.30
